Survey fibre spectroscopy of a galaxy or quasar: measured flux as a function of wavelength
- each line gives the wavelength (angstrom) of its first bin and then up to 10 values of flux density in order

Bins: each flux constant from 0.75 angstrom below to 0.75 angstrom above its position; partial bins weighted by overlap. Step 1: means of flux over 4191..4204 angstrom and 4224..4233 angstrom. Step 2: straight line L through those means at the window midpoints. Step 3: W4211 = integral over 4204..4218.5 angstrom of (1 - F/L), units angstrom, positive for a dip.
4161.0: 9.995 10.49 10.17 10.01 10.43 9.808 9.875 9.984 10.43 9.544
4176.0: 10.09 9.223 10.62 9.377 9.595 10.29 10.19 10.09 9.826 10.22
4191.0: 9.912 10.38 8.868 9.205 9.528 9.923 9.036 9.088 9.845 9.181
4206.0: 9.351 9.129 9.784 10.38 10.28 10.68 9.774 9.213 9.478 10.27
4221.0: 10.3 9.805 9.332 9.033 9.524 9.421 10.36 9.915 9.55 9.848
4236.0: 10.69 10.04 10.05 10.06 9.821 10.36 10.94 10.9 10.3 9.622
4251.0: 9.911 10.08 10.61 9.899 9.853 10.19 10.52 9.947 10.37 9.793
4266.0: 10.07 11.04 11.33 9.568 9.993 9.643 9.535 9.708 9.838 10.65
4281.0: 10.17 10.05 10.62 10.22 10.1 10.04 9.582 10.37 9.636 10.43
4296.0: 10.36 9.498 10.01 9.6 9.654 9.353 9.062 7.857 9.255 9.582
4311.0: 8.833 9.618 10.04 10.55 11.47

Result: -0.3 angstrom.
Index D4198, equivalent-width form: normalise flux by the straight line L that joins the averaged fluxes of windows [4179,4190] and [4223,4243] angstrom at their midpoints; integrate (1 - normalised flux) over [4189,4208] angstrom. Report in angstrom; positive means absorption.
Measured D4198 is 0.8 angstrom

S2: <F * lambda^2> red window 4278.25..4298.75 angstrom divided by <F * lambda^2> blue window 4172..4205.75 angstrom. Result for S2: 1.09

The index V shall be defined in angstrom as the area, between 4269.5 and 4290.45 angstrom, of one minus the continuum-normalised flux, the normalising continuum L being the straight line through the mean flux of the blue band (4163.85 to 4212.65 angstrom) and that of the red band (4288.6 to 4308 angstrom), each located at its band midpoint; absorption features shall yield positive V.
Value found -0.8 angstrom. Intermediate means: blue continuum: 9.8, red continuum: 9.62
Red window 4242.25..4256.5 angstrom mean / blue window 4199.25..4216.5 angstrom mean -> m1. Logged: 1.1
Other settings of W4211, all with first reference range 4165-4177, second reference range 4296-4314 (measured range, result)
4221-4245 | -0.5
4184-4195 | 0.0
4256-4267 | -0.6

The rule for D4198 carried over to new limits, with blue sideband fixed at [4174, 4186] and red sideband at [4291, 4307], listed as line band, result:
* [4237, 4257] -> -0.92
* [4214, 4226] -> 0.14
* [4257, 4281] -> -1.09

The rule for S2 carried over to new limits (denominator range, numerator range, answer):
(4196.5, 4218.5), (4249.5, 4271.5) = 1.08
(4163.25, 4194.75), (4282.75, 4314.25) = 1.03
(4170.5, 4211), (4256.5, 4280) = 1.08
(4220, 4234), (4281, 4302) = 1.07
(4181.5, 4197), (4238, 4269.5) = 1.07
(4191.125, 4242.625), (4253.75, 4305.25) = 1.06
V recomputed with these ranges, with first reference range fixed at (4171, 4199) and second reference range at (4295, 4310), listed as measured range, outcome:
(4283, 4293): -0.66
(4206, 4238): -0.37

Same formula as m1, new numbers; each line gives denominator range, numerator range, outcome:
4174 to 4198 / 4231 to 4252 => 1.03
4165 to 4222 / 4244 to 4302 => 1.03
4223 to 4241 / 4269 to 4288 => 1.03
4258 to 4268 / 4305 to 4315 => 0.90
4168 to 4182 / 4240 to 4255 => 1.04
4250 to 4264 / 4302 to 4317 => 0.93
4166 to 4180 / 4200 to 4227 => 0.97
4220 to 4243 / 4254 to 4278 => 1.02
